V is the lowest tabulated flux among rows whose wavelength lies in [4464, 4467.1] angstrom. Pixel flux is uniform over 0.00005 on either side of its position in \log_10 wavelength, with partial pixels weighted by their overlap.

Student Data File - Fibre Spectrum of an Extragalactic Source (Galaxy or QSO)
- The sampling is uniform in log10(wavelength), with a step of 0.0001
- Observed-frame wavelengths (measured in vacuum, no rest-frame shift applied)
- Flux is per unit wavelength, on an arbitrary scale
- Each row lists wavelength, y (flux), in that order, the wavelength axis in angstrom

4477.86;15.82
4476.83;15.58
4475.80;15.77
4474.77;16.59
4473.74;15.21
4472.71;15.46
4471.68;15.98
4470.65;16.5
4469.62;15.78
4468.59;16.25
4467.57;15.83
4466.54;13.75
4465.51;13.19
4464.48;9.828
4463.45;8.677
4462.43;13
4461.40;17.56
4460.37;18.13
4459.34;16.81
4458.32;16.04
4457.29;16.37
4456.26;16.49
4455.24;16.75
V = 9.828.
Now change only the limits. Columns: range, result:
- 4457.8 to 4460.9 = 16.04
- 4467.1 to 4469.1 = 15.83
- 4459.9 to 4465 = 8.677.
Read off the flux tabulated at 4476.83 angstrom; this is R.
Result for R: 15.58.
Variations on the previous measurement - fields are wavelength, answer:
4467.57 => 15.83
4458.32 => 16.04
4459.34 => 16.81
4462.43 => 13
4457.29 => 16.37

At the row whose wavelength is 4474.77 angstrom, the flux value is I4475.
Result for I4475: 16.59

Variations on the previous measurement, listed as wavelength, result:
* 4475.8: 15.77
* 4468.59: 16.25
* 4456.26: 16.49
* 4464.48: 9.828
